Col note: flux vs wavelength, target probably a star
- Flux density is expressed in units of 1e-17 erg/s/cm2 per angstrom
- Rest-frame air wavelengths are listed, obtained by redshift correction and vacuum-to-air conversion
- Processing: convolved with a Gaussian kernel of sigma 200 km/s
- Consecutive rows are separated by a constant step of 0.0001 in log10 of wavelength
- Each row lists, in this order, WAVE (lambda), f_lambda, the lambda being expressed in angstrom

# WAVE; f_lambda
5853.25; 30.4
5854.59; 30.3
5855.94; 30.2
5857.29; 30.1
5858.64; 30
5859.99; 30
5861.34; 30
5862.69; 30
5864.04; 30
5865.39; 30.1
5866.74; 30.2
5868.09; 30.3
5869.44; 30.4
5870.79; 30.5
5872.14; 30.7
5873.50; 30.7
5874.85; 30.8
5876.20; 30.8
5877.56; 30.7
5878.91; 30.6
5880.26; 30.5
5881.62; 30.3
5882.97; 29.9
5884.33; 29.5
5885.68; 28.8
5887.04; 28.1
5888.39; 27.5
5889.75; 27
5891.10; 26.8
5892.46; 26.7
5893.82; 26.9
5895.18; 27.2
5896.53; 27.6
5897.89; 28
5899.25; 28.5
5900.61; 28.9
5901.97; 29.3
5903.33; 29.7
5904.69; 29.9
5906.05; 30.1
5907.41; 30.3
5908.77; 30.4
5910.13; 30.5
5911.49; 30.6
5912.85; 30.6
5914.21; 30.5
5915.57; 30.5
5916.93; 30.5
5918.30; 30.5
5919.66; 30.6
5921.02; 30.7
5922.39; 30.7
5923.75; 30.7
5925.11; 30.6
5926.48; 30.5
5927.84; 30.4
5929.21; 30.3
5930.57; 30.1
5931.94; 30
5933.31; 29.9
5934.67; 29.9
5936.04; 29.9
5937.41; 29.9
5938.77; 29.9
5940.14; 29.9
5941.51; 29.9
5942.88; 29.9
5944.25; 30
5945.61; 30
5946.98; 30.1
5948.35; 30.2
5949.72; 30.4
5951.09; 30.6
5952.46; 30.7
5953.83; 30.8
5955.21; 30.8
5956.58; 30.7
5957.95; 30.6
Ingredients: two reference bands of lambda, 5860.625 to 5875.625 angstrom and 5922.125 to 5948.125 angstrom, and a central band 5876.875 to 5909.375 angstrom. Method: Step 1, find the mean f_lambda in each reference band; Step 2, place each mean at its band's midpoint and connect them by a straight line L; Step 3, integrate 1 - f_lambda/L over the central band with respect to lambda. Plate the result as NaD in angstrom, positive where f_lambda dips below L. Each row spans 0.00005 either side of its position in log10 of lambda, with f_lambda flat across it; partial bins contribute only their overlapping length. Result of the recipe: 1.5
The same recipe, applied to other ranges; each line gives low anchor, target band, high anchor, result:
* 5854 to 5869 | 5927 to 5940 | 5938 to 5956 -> 0.08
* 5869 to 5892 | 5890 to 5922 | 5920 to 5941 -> 0.62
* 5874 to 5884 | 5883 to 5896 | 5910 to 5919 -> 1.18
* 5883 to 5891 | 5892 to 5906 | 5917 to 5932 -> 0.28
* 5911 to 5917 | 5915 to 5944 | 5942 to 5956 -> 0.22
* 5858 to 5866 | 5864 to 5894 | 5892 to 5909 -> -0.06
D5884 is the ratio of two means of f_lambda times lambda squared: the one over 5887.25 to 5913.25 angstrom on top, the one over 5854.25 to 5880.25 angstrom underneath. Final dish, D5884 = 0.96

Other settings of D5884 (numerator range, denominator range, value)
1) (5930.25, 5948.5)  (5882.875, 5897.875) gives 1.10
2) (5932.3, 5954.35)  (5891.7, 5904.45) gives 1.09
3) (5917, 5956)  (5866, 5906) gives 1.05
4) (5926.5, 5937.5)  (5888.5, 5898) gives 1.12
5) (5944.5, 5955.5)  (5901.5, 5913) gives 1.02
